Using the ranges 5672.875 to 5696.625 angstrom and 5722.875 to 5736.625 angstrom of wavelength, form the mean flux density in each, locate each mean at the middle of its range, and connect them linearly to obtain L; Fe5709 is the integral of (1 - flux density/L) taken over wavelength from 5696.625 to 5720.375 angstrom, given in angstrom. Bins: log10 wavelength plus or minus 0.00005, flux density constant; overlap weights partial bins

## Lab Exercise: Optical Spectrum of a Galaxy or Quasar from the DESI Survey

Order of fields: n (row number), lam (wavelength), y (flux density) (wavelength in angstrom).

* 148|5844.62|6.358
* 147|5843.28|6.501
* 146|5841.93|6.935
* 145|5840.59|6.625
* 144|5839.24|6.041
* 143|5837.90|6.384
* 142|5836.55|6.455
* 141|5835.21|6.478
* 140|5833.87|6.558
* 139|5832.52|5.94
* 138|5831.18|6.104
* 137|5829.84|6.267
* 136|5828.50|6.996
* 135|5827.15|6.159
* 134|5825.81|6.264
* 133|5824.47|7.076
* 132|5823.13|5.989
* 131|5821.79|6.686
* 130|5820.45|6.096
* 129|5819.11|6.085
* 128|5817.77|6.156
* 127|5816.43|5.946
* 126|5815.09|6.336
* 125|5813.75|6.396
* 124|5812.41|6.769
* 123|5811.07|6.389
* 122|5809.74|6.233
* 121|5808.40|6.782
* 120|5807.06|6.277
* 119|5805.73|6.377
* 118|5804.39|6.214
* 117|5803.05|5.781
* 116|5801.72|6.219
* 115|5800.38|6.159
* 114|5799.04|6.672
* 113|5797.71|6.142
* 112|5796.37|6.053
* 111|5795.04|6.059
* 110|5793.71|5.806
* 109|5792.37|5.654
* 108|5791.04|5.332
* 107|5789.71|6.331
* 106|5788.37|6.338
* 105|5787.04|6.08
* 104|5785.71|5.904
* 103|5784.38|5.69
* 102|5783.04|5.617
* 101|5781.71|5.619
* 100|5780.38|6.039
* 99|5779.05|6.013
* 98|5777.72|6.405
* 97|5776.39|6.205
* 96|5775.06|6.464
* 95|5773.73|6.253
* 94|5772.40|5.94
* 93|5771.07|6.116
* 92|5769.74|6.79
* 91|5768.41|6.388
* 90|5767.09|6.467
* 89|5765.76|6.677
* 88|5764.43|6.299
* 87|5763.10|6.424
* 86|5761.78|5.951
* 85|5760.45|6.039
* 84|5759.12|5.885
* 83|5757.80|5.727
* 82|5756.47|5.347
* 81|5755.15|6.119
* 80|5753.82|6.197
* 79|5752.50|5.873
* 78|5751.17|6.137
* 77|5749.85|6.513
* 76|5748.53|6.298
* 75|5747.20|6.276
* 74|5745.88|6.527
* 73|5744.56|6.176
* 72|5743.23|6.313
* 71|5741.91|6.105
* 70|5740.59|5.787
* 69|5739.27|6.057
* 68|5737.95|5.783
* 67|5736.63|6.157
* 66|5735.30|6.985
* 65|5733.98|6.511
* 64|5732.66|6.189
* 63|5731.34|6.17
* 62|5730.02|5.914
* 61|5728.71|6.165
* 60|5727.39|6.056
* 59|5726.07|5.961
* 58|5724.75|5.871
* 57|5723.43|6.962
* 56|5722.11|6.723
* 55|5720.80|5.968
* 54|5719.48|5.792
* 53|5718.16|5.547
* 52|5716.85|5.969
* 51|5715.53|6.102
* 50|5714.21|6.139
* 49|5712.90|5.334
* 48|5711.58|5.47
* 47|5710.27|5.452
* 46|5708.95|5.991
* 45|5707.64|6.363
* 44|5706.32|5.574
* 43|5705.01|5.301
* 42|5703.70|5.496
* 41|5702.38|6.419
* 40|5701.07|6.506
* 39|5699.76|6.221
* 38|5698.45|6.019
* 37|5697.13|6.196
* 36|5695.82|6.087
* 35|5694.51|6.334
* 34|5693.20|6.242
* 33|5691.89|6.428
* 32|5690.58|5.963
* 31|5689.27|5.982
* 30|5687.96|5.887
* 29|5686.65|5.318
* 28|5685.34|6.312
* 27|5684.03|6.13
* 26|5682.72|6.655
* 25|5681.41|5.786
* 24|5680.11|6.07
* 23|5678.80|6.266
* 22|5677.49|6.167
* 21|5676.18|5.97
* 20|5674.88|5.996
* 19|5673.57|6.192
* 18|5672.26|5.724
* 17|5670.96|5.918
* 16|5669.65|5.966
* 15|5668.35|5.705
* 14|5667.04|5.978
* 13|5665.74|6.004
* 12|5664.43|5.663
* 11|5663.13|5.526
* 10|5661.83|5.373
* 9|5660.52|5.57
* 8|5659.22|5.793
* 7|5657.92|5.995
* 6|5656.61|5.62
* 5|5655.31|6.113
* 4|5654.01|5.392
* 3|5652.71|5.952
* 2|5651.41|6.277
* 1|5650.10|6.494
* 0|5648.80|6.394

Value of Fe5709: 1.2 angstrom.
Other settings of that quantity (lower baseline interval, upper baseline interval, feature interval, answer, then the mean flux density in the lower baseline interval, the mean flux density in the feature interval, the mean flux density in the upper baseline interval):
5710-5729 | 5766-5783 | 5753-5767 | 0.2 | 5.97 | 6.08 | 6.22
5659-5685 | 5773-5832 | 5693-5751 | -0.6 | 5.93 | 6.09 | 6.19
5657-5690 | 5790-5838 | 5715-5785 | -0.5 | 5.92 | 6.14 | 6.26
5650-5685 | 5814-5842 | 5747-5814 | 0.8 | 5.93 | 6.15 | 6.35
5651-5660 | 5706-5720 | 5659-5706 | -1.1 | 5.87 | 5.98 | 5.8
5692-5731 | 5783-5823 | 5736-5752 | -0.3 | 6.01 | 6.18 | 6.16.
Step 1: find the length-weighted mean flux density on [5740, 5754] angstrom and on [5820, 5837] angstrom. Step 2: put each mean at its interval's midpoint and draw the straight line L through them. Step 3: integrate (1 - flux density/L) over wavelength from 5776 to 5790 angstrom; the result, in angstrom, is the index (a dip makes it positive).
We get 0.6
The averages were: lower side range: 6.2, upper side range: 6.39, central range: 6.01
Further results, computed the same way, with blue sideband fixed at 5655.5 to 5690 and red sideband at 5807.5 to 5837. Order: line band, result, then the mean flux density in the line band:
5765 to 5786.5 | 0.22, 6.16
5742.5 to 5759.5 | 0.11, 6.11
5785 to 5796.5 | 0.60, 5.95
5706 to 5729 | 0.29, 5.97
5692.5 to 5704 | -0.39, 6.19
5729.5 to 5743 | -0.15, 6.17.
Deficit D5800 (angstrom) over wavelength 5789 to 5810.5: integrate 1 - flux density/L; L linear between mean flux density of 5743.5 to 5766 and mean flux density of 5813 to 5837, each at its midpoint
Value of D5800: 0.45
